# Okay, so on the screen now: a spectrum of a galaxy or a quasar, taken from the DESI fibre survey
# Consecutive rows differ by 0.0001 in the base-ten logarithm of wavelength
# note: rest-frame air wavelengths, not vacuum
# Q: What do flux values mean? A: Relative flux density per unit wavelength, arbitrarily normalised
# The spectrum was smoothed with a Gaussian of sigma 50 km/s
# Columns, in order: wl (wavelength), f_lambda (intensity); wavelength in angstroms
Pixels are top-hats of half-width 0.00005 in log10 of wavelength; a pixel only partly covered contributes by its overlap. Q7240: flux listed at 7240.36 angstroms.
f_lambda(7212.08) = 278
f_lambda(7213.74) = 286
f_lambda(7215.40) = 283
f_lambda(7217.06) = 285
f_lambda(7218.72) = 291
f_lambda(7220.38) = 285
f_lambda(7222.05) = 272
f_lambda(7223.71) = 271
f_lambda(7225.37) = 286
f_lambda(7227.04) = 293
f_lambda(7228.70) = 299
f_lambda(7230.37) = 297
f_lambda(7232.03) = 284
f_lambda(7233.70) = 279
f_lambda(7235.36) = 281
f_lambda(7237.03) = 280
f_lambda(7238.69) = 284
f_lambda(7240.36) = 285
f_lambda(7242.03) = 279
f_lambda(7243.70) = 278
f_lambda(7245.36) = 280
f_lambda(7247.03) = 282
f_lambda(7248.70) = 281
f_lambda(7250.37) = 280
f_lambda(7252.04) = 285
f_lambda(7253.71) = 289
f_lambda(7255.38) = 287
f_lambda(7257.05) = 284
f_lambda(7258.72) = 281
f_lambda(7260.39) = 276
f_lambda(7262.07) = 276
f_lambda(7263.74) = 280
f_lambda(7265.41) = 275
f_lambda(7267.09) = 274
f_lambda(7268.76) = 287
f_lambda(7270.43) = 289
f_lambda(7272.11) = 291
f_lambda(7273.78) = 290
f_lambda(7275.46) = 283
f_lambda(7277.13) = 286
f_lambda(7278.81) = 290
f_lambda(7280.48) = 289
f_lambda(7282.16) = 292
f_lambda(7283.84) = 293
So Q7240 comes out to 285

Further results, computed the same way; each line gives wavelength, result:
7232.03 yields 284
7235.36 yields 281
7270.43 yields 289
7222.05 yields 272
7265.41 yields 275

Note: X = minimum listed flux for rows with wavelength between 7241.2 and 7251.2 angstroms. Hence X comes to 278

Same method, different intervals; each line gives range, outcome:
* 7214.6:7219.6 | 283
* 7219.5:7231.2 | 271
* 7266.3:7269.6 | 274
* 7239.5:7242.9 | 279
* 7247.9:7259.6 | 280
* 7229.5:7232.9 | 284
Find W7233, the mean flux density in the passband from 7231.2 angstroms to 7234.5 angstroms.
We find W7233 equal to 281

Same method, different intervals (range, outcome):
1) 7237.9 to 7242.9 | 282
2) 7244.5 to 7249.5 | 281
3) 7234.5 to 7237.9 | 281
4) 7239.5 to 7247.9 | 281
